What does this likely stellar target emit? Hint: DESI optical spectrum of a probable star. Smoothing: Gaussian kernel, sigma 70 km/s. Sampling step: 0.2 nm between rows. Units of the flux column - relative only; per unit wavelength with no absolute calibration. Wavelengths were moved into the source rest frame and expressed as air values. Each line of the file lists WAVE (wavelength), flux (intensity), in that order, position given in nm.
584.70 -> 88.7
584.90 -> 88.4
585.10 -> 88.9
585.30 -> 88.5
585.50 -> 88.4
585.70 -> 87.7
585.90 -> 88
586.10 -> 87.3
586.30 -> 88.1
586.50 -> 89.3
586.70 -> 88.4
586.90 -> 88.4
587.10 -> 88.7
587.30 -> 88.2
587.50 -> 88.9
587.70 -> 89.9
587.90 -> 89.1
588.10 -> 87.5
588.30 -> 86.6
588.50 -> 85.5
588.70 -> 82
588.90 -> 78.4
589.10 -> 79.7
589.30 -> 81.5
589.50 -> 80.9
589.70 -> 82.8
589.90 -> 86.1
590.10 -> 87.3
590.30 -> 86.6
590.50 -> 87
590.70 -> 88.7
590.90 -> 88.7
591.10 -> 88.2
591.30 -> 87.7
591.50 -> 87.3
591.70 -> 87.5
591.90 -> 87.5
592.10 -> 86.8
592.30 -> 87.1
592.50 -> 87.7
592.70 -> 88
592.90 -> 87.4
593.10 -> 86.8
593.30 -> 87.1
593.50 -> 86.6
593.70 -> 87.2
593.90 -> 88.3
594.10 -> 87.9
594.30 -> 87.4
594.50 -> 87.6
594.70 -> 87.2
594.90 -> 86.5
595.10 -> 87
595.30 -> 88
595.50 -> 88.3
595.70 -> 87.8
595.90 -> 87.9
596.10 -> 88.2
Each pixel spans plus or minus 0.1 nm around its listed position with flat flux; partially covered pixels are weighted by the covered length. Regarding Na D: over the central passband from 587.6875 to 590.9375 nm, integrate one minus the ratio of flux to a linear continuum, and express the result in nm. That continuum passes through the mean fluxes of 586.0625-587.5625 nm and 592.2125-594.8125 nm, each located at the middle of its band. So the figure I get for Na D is 0.11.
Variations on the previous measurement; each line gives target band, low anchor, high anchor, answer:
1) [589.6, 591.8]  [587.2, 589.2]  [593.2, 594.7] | -0.018 nm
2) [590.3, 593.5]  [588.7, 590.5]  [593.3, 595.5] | -0.089 nm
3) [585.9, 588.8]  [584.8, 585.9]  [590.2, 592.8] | 0.013 nm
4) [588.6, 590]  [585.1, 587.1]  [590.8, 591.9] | 0.102 nm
